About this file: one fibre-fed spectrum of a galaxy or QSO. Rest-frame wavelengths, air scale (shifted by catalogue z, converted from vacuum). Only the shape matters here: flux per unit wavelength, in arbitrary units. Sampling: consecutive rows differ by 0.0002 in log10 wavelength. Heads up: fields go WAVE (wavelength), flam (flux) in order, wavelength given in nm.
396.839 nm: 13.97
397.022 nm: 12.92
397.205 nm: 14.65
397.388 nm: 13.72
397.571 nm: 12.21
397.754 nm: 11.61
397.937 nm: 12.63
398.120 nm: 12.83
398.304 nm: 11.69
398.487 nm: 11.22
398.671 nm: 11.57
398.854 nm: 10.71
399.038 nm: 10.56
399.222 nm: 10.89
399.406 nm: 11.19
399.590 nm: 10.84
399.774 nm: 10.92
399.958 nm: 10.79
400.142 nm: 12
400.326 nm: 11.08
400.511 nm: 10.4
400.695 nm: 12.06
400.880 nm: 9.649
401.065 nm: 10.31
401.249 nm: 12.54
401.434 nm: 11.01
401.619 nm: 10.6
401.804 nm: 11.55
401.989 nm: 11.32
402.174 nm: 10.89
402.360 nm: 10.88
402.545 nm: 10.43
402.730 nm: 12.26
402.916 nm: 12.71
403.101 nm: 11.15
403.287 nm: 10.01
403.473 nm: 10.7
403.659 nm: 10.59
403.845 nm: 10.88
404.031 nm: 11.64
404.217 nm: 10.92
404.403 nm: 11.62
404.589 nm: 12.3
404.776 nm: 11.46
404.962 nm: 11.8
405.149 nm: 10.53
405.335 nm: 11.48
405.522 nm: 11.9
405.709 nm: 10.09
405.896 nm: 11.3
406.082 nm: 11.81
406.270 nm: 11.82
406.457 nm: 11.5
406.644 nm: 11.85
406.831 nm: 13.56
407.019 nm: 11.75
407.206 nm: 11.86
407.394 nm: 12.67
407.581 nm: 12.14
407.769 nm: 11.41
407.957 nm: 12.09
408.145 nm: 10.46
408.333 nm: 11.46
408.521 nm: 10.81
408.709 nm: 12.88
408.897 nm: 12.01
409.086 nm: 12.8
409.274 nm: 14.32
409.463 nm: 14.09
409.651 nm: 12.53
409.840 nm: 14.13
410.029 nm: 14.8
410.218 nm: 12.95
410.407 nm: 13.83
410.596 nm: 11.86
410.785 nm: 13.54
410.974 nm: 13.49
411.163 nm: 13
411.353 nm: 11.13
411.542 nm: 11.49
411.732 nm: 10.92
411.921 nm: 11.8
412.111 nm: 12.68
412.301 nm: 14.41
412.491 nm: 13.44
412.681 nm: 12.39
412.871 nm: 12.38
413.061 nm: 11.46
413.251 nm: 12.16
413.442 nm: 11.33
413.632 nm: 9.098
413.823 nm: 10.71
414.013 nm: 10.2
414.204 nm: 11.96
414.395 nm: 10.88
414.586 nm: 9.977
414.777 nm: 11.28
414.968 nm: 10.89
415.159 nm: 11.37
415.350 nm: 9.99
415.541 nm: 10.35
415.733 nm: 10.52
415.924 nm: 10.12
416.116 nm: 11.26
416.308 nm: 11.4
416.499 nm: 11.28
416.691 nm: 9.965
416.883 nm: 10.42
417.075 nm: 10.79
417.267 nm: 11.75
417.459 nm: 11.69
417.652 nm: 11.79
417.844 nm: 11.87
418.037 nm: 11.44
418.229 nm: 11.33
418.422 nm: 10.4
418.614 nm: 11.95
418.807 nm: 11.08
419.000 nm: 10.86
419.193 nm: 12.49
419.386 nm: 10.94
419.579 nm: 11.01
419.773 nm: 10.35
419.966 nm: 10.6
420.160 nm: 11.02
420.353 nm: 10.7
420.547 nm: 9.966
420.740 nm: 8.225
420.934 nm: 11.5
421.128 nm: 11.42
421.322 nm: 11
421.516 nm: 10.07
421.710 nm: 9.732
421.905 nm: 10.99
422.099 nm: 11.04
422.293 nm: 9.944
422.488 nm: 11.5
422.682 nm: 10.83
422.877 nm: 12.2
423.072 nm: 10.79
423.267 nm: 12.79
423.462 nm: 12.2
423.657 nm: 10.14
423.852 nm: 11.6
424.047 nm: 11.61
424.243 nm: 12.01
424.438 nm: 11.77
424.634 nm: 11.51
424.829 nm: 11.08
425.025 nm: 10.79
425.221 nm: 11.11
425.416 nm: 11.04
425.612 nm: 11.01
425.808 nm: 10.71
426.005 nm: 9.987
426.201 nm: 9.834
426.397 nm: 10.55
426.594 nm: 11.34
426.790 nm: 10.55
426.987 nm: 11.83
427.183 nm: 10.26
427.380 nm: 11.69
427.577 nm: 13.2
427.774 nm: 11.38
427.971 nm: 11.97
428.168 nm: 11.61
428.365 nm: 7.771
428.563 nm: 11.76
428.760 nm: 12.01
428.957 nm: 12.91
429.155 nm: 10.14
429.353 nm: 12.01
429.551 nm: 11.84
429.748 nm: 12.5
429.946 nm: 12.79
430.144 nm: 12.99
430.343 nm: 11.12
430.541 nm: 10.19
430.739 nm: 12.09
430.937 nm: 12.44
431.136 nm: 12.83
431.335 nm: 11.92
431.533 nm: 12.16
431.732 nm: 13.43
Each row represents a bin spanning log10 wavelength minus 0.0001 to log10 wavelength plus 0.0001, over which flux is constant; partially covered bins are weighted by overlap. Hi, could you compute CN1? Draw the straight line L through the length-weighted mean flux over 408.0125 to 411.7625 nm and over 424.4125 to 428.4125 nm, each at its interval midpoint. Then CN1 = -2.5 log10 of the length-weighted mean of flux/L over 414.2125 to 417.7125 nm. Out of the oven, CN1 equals 0.11 mag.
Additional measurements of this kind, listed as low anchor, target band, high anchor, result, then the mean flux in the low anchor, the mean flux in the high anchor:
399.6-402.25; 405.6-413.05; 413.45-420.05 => -0.128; 11.1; 10.9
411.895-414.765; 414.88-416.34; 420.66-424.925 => 0.078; 11.6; 11.1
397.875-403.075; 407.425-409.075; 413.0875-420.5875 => -0.060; 11.3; 11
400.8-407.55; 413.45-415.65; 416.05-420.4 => 0.057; 11.4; 11.2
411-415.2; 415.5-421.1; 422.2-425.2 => 0.054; 11.6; 11.4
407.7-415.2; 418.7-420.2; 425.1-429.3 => 0.053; 12.1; 11.1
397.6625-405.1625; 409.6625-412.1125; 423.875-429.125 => -0.137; 11.2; 11.2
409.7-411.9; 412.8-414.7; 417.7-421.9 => 0.109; 12.8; 10.9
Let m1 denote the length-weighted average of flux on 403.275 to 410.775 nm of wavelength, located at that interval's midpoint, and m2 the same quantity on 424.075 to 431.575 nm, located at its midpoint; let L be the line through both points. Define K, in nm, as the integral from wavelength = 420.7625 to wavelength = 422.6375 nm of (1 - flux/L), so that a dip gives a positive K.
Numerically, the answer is 0.15 nm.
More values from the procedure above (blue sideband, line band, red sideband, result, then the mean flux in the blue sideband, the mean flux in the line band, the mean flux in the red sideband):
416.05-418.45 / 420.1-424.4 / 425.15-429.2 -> 0.07 nm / 11.2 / 11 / 11.1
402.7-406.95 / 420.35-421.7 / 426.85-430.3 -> 0.15 nm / 11.5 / 10.3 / 11.7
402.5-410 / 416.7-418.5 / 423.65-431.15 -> 0.06 nm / 11.8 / 11.2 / 11.4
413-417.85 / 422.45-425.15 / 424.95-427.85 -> -0.12 nm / 10.9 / 11.5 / 11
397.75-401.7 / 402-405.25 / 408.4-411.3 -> 0.20 nm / 11.2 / 11.2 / 13.1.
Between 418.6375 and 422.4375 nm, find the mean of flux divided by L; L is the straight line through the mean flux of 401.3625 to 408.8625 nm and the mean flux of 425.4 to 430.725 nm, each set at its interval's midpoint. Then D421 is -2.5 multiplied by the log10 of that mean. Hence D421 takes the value 0.06 mag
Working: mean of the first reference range 11.5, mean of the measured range 10.7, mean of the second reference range 11.3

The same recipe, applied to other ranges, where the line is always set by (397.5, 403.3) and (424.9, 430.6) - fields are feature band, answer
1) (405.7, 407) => -0.050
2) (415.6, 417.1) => 0.057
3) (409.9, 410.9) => -0.189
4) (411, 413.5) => -0.089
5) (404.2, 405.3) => -0.019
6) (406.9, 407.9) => -0.068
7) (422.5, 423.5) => -0.041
